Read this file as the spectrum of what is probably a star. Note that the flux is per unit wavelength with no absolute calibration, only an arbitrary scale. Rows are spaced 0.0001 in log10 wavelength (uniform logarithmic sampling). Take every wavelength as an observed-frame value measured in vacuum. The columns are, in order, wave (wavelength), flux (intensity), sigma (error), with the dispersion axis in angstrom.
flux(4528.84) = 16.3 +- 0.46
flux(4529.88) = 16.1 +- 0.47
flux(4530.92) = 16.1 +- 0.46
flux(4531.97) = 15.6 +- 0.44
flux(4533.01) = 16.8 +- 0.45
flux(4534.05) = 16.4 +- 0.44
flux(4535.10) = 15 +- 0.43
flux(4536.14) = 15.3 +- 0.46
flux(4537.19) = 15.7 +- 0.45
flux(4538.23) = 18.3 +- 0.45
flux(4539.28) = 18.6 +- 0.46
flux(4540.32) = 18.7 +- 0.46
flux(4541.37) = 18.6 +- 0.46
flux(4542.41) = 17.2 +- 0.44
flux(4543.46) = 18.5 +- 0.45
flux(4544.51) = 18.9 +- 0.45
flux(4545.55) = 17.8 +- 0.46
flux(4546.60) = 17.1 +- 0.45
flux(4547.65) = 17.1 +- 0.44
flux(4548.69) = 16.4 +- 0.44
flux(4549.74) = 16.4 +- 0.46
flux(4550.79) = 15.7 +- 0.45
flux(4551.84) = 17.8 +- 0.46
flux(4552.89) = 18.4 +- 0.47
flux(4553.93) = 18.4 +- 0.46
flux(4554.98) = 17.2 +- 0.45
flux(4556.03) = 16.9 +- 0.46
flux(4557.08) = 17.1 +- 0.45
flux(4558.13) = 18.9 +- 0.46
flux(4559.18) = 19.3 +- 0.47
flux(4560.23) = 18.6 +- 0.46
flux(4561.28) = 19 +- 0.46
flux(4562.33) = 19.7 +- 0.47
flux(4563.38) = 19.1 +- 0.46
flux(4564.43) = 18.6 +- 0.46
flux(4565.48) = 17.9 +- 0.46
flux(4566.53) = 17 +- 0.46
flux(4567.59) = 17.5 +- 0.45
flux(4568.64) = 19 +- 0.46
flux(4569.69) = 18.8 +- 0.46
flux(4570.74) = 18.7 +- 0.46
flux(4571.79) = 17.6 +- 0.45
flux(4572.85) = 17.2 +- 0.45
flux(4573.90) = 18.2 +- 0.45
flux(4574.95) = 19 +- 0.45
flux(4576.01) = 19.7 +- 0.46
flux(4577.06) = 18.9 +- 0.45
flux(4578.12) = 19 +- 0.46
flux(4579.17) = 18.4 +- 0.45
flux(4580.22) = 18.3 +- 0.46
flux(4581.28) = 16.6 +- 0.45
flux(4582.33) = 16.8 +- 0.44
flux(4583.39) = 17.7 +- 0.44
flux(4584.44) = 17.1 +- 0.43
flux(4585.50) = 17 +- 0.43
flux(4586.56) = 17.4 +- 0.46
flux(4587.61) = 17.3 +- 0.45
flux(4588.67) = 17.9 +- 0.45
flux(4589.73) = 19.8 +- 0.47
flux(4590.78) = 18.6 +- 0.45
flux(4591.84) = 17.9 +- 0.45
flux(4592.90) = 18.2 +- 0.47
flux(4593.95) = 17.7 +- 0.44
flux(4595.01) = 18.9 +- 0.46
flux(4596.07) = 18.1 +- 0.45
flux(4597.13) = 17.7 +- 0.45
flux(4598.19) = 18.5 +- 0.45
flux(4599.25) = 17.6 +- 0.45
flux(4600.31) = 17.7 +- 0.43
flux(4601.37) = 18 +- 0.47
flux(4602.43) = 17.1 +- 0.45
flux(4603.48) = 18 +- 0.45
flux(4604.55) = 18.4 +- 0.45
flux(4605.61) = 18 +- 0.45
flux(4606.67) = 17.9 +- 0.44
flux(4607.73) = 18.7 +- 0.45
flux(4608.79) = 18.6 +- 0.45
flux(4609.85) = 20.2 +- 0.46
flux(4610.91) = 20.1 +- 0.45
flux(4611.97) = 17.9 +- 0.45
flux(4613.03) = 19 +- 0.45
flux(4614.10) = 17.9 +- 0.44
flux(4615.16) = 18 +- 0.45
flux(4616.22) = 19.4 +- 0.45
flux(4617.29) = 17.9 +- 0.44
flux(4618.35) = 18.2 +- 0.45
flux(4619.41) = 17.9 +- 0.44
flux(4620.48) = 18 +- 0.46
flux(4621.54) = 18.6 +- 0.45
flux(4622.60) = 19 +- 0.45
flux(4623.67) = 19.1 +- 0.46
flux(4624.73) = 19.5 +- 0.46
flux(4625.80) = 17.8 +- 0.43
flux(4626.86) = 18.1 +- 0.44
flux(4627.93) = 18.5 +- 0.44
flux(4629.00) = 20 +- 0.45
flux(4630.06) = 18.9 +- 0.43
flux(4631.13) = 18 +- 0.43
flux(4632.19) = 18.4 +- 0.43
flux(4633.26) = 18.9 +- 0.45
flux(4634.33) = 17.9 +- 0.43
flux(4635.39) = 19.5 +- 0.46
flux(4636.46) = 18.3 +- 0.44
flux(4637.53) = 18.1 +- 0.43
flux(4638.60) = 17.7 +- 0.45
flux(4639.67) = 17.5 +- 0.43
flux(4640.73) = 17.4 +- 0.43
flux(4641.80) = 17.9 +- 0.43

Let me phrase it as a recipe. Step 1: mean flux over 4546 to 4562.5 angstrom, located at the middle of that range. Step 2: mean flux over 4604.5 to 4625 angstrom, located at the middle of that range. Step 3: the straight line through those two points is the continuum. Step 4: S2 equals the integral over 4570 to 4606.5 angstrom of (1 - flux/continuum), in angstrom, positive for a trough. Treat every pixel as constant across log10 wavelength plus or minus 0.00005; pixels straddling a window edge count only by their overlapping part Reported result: 0.4 angstrom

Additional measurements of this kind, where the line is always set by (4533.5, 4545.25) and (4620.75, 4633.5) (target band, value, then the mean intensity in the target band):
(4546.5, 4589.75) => -0.3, 17.9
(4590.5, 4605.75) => 0.2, 18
